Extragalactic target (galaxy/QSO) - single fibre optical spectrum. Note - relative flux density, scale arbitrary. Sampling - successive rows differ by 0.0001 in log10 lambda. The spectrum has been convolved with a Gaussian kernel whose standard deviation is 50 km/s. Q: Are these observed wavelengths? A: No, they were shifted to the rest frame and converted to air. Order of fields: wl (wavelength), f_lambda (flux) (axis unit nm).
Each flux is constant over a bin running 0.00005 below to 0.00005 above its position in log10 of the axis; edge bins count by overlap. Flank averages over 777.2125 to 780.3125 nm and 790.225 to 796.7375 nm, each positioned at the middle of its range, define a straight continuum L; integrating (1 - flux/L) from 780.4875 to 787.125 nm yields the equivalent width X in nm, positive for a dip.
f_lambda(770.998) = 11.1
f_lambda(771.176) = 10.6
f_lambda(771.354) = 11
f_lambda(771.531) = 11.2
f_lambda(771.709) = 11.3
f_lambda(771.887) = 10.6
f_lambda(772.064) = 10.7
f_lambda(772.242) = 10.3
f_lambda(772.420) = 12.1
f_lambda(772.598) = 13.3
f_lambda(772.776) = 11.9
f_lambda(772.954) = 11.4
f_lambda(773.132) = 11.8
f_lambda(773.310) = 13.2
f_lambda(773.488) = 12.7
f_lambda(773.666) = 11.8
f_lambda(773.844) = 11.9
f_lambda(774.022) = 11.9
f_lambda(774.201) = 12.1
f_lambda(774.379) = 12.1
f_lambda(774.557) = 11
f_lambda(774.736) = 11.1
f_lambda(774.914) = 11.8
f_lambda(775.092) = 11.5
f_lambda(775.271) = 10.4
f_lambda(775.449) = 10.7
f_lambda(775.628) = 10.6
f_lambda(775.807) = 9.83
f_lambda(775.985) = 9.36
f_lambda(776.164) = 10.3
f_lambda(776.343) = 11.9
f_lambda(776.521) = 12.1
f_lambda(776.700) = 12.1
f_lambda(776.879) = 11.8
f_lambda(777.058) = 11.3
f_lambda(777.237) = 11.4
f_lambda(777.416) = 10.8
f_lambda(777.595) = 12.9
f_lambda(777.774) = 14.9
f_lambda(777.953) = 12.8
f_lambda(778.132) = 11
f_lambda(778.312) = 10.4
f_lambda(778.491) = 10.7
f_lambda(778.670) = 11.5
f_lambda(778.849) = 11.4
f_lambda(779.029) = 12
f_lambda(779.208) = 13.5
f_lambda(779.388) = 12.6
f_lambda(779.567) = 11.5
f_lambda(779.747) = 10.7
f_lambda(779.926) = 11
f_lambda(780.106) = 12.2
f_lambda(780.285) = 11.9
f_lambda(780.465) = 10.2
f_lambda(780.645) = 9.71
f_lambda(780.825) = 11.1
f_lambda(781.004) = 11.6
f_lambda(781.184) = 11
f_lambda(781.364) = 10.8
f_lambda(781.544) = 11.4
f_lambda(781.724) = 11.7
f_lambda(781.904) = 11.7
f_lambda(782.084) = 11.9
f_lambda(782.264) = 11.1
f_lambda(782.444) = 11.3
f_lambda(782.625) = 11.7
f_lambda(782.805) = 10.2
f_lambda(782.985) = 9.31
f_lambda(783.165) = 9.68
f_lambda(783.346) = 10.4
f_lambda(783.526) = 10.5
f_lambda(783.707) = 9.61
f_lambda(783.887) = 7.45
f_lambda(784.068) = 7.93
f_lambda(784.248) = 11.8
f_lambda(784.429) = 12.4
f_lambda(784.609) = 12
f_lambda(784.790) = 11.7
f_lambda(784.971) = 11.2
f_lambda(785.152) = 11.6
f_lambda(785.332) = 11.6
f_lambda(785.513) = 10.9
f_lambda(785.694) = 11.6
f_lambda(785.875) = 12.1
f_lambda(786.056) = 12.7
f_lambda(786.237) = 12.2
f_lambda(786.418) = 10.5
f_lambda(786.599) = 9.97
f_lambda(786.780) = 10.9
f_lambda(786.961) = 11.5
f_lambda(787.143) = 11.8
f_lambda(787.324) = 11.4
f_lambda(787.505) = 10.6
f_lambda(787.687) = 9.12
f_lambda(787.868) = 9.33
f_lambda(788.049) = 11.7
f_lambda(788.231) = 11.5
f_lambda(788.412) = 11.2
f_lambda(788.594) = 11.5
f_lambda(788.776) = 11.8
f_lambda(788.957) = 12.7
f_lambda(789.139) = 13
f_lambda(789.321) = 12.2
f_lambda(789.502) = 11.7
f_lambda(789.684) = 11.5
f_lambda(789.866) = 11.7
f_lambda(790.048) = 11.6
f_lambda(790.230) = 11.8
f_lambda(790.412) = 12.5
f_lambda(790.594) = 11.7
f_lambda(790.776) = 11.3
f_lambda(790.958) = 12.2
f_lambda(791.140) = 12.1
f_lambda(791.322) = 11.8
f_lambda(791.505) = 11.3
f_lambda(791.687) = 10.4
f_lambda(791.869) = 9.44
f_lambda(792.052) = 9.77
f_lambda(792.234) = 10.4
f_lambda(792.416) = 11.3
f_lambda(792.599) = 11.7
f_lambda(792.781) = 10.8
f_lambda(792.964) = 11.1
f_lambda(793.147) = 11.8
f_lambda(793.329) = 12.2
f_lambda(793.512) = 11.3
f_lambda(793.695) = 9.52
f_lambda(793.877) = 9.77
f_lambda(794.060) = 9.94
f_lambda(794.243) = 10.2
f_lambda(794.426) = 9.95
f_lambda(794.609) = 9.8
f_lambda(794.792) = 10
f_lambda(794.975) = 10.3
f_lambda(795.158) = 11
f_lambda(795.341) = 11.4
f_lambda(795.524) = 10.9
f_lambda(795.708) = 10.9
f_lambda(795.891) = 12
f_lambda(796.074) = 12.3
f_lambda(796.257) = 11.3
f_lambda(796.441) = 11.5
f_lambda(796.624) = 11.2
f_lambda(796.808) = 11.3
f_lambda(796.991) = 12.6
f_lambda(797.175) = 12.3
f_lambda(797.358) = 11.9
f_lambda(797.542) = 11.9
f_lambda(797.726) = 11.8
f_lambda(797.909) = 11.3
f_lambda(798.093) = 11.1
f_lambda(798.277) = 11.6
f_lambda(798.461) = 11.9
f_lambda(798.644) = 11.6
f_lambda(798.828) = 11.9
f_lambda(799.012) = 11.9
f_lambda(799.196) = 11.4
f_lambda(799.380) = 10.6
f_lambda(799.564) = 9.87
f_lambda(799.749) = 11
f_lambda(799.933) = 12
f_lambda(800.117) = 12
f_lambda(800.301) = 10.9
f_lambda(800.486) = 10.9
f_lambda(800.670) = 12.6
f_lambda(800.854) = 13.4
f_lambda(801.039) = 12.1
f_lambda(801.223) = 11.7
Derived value 0.34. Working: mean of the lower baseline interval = 11.9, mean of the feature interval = 11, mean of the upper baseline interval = 11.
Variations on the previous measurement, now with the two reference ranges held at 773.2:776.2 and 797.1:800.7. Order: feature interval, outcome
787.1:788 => 0.08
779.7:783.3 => 0.12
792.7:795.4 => 0.21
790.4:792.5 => 0.06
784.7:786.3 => -0.04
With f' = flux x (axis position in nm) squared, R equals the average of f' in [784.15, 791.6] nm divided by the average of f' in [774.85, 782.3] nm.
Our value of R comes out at 1.04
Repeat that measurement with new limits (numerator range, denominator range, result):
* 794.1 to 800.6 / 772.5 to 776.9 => 1.03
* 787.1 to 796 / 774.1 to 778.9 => 1.01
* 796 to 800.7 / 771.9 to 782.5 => 1.06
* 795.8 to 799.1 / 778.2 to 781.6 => 1.08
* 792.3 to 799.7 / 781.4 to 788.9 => 1.04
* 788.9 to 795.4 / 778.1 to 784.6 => 1.04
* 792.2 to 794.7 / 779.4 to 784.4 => 1.02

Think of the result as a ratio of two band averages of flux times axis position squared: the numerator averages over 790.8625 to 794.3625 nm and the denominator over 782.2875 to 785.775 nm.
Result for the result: 1.0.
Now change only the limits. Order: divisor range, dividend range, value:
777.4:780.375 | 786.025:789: 0.96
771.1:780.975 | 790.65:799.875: 1.02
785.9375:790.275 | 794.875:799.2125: 1.04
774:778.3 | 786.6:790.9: 1.03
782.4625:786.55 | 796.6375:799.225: 1.12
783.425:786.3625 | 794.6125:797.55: 1.06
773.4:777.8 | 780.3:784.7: 0.95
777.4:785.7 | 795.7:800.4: 1.07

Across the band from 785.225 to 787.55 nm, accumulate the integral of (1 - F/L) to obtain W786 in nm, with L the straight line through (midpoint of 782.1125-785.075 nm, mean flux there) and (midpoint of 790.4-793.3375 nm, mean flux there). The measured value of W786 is -0.131 nm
